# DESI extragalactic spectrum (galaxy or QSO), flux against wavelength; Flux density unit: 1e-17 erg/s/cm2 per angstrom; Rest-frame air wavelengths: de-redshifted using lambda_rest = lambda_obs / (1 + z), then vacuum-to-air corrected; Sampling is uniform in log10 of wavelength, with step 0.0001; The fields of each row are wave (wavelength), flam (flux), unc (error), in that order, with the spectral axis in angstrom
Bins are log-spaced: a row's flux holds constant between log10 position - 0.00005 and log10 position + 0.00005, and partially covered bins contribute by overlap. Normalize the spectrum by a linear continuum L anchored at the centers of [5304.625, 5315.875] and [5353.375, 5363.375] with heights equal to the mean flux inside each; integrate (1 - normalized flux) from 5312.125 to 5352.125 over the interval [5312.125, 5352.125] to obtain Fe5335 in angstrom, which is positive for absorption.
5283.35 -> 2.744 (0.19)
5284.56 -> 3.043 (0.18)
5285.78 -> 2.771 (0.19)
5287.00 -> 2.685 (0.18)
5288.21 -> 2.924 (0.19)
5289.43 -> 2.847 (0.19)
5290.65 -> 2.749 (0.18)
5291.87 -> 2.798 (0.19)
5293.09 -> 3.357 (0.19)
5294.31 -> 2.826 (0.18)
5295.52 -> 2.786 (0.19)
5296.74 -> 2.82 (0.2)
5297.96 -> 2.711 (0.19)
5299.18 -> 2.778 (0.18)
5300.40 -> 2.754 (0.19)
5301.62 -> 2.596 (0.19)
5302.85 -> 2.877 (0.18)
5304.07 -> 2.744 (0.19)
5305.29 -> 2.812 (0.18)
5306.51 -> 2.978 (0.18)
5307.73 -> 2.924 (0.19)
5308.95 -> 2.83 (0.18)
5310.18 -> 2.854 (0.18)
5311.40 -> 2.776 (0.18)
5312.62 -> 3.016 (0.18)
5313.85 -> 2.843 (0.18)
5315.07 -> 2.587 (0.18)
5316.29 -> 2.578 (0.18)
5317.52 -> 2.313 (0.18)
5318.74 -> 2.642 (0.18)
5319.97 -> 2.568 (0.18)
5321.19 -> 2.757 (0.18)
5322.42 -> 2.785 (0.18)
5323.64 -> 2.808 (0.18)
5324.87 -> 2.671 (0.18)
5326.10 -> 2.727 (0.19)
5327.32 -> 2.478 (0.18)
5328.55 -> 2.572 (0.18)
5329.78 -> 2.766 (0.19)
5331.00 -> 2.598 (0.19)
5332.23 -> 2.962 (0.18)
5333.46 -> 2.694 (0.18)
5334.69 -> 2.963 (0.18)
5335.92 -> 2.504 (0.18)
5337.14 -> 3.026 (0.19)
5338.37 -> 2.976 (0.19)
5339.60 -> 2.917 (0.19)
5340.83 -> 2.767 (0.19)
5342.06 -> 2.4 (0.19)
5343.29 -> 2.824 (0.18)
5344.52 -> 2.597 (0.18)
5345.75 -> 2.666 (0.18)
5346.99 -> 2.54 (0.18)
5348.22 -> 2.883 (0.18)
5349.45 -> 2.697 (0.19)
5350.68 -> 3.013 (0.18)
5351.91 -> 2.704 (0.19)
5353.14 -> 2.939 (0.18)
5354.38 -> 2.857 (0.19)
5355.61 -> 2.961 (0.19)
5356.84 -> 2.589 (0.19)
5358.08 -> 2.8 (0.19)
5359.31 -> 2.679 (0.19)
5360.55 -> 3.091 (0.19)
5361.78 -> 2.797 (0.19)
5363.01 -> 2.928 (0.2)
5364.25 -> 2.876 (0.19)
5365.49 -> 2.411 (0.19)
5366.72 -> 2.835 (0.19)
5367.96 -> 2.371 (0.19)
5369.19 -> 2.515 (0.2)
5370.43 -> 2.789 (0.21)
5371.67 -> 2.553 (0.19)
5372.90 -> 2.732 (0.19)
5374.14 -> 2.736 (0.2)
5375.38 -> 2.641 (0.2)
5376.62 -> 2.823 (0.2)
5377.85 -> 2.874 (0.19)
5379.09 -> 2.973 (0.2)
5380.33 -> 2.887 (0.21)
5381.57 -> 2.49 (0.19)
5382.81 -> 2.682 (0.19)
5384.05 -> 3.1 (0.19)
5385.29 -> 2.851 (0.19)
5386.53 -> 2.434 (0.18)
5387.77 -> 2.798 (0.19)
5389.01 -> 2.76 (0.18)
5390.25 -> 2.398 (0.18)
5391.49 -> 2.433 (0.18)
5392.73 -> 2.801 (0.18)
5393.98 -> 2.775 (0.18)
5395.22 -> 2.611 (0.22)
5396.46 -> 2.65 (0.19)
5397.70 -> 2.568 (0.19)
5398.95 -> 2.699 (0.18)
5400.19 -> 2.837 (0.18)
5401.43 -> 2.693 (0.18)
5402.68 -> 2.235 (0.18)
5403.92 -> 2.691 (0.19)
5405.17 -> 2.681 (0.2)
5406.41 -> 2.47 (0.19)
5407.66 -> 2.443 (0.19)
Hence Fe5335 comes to 1.7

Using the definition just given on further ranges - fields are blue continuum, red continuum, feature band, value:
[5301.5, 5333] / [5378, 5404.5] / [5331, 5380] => -1.0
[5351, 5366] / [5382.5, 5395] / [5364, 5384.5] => 0.3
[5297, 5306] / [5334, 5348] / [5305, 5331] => 0.3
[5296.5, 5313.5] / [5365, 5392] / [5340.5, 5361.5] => -0.2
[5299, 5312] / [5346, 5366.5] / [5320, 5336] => 0.5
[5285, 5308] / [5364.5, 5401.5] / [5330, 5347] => 0.1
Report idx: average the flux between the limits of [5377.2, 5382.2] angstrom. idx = 2.81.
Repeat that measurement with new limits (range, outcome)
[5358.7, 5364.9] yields 2.87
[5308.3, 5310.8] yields 2.84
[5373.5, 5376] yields 2.68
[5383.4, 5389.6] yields 2.79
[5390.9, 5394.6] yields 2.67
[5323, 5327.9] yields 2.68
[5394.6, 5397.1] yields 2.64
